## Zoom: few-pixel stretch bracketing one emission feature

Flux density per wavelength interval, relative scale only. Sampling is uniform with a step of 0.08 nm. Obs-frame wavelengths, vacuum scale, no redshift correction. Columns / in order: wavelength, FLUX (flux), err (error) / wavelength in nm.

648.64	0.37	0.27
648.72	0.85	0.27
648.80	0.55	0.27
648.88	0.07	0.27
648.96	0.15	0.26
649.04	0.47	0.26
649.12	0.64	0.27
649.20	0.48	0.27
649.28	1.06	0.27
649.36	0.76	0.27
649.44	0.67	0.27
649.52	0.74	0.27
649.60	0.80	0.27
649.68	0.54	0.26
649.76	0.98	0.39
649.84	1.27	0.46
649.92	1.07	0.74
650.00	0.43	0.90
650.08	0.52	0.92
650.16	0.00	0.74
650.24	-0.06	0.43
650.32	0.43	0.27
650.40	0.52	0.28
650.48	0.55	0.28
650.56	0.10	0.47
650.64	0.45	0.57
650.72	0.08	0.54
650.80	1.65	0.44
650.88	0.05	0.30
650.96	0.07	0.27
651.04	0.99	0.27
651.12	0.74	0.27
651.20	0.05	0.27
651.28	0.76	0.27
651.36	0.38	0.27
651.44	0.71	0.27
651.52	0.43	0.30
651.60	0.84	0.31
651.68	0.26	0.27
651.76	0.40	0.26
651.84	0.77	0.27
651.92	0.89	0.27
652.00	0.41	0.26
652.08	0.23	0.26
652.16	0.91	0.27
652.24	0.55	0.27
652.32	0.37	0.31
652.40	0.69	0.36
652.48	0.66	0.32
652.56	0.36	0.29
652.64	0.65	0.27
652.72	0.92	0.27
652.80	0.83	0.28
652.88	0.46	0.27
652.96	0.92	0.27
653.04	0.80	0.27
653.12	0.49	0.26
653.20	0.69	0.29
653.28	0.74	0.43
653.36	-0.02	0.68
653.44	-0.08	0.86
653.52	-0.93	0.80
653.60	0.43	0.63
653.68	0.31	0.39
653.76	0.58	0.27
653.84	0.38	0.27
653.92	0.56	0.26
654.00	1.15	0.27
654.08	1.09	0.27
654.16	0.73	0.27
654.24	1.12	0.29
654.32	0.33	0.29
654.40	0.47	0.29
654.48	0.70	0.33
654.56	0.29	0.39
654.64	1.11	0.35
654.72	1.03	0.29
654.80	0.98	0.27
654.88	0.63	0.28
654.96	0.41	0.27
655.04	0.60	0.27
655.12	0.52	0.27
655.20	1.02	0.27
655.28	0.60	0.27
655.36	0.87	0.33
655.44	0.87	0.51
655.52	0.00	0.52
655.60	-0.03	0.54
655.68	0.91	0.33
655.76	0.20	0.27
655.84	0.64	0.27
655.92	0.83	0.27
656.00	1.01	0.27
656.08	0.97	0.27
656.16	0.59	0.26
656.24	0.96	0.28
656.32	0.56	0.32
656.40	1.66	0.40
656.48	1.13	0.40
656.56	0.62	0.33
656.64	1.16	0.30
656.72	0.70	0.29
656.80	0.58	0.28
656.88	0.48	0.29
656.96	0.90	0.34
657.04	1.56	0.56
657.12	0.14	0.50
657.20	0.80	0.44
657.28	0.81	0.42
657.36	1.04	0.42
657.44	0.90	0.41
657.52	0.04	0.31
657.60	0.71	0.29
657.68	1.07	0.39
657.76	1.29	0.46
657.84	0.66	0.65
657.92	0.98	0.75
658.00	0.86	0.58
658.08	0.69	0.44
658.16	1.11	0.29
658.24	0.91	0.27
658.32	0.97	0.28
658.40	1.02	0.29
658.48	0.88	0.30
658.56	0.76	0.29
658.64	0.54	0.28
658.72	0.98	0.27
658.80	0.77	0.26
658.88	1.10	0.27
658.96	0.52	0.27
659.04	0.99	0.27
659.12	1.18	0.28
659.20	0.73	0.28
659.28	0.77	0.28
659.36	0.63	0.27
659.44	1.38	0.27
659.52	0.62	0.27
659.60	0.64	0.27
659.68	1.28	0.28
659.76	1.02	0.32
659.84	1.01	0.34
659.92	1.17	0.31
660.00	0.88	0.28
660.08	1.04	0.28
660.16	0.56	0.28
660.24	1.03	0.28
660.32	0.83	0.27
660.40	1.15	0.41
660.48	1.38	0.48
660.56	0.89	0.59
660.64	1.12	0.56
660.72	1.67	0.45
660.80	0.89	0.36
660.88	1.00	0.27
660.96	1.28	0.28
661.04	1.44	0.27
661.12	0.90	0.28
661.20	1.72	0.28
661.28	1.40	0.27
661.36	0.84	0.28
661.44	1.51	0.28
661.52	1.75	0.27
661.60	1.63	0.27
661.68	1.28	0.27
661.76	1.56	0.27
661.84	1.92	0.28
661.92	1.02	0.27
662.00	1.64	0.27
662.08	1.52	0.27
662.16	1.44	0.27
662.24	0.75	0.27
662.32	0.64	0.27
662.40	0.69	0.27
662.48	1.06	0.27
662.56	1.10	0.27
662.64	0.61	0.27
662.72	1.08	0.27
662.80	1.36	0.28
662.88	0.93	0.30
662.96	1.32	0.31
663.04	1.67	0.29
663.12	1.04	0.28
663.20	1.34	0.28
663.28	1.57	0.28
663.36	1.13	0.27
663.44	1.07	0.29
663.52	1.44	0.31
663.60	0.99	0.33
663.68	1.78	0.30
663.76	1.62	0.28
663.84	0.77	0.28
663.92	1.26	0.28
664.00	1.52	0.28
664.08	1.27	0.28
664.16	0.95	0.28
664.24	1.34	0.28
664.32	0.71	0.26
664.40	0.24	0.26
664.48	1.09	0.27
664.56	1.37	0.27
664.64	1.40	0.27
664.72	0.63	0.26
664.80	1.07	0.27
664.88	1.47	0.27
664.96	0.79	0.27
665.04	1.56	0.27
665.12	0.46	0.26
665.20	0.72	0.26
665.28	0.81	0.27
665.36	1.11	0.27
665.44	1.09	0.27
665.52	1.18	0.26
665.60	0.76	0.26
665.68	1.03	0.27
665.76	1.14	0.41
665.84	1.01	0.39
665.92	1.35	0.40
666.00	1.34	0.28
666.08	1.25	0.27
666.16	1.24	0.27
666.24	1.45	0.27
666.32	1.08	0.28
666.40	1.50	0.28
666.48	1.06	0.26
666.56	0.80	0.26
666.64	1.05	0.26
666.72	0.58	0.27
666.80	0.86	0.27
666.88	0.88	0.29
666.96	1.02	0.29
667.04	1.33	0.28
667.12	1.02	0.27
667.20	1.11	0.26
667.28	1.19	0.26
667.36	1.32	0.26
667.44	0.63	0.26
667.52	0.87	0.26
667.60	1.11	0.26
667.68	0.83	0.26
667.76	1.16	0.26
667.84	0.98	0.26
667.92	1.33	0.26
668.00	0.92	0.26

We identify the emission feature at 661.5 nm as Mg II 2798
